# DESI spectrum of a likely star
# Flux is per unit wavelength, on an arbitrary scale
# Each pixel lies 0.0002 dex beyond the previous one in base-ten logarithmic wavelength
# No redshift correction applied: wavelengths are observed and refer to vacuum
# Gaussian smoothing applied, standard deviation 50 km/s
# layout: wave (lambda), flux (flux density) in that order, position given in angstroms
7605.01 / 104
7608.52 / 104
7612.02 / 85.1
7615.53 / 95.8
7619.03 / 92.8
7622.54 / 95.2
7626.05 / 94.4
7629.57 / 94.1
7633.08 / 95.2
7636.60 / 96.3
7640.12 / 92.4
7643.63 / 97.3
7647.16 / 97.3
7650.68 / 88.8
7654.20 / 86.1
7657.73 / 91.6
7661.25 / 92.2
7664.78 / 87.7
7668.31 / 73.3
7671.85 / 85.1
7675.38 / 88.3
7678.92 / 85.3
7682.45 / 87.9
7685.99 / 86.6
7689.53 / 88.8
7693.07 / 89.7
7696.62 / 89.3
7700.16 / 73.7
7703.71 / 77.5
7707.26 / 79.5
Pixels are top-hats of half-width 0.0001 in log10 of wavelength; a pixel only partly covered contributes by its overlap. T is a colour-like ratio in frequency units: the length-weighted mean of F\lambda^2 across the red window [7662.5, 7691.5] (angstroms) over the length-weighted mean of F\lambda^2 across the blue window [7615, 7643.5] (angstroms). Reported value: 0.9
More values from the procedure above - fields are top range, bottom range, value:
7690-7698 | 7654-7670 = 1.04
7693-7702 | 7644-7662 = 0.92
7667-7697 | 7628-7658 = 0.93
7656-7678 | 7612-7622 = 0.94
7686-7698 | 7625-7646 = 0.95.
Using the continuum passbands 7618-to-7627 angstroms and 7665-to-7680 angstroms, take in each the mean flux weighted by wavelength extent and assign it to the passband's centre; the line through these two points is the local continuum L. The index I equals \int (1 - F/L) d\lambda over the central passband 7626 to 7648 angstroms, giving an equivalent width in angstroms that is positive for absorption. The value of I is -1.0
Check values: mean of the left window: 94.2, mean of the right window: 83.3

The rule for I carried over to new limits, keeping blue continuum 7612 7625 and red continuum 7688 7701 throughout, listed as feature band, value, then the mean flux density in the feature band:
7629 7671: -0.19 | 90.8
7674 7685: 0.06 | 87.1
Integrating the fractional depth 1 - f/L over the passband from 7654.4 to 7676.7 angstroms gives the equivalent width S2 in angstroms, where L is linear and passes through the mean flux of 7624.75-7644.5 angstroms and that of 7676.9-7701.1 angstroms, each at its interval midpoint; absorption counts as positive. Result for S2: 0.9 angstroms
